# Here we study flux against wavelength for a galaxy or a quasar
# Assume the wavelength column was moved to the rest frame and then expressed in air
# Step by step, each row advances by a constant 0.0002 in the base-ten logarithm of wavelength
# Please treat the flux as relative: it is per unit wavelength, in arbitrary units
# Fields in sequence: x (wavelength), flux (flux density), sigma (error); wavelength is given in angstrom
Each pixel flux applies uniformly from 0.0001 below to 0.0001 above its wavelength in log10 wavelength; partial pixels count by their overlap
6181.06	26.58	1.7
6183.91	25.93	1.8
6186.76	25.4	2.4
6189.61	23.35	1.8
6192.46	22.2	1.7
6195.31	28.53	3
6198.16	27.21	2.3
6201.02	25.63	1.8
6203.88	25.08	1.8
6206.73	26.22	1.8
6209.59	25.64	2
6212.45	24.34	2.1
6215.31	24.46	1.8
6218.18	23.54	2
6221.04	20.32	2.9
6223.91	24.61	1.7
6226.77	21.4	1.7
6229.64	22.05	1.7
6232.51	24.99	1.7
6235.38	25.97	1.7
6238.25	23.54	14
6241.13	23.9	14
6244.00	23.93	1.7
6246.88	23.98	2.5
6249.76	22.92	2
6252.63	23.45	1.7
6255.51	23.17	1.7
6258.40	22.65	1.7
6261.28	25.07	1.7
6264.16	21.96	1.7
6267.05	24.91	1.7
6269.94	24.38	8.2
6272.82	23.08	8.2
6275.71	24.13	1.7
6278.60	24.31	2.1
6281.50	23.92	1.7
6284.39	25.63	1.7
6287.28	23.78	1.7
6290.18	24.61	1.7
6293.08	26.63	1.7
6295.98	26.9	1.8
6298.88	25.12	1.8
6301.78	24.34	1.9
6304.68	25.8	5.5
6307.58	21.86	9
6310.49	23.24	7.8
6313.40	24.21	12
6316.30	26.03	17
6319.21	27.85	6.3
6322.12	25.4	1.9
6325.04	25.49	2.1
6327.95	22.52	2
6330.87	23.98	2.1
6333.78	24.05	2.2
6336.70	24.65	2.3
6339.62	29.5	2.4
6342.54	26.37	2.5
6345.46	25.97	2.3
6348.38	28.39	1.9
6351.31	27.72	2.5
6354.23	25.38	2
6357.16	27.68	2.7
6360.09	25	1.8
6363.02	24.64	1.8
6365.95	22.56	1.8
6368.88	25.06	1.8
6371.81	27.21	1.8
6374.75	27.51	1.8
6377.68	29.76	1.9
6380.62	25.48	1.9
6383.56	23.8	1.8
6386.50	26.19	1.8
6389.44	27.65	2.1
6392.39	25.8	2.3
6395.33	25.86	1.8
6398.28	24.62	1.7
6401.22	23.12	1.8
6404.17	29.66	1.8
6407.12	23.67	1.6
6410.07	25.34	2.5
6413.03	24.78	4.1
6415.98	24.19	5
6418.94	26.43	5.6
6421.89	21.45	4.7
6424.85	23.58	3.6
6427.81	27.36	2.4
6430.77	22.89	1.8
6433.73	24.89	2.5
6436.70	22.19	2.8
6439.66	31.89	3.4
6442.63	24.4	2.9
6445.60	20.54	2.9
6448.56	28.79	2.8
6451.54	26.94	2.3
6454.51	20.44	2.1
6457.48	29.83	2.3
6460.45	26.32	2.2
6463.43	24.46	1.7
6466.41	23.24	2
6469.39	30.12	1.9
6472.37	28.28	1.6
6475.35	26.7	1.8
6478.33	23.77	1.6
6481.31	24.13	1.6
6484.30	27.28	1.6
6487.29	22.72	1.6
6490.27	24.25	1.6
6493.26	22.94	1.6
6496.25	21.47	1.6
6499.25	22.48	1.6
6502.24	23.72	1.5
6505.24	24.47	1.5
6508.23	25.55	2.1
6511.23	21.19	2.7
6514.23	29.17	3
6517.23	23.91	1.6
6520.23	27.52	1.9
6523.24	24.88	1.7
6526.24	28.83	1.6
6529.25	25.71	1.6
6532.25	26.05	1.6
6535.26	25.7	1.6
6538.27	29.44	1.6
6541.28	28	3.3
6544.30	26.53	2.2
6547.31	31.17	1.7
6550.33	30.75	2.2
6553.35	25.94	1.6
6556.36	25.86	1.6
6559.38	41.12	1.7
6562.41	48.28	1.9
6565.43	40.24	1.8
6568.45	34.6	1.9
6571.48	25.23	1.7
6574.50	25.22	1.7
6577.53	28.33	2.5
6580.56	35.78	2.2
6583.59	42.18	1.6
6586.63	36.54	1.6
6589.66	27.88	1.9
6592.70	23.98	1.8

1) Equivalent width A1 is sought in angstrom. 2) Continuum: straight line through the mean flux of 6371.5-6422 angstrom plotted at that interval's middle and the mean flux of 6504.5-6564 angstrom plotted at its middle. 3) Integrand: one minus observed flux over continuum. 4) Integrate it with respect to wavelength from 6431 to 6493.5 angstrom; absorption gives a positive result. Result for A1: 3.9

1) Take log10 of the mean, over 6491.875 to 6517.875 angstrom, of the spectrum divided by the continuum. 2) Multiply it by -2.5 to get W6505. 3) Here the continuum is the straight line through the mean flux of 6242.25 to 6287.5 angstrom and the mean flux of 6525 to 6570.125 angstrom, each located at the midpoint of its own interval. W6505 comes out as 0.25 mag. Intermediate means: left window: 23.8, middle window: 23.9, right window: 31.2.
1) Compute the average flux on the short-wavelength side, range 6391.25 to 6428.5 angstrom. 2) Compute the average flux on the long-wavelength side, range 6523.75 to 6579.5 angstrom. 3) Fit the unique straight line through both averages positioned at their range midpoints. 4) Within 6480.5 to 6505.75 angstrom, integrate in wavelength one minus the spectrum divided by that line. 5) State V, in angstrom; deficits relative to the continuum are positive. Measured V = 4.0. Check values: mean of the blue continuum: 25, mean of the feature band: 23.7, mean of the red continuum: 30.3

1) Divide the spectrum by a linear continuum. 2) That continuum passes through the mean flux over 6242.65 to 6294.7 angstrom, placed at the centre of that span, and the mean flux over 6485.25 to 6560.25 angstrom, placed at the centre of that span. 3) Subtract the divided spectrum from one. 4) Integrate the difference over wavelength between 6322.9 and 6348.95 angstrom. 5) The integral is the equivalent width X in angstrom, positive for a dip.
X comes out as -1.0 angstrom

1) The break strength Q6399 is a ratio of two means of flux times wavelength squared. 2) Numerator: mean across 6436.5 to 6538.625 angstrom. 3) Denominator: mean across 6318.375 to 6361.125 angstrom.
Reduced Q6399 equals 1.0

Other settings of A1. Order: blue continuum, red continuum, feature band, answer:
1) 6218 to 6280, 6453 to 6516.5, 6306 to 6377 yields -4.4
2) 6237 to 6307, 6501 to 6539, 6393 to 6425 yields 0.3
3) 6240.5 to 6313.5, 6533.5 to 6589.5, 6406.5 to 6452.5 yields 5.6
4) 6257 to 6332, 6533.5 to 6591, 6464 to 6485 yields 2.5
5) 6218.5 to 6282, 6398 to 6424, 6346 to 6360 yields -1.5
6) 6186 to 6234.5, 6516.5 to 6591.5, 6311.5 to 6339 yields 1.5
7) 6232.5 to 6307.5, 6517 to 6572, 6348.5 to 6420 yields 2.4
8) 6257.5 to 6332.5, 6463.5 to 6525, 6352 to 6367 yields -0.4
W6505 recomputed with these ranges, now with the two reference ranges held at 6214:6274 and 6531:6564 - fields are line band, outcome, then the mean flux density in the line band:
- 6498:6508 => 0.242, 23.8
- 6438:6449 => 0.089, 26.1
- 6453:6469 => 0.143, 25.2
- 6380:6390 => 0.054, 25.6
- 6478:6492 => 0.198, 24.5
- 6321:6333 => 0.054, 24.3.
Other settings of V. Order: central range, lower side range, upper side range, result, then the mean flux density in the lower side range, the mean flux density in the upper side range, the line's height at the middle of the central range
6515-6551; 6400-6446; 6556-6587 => 5.7 angstrom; 24.9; 35.1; 32.5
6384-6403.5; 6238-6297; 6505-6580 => 0.6 angstrom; 24.1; 29.1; 26.4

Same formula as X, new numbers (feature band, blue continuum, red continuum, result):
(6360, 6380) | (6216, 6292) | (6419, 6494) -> -1.2 angstrom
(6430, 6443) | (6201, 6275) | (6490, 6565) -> 0.5 angstrom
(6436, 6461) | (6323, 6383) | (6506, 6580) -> 1.6 angstrom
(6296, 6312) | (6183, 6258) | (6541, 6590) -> 1.2 angstrom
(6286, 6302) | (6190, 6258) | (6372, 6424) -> -0.4 angstrom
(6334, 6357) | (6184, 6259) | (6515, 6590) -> -0.1 angstrom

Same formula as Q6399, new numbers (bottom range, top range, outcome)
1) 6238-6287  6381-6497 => 1.12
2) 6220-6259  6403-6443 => 1.14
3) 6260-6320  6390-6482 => 1.08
